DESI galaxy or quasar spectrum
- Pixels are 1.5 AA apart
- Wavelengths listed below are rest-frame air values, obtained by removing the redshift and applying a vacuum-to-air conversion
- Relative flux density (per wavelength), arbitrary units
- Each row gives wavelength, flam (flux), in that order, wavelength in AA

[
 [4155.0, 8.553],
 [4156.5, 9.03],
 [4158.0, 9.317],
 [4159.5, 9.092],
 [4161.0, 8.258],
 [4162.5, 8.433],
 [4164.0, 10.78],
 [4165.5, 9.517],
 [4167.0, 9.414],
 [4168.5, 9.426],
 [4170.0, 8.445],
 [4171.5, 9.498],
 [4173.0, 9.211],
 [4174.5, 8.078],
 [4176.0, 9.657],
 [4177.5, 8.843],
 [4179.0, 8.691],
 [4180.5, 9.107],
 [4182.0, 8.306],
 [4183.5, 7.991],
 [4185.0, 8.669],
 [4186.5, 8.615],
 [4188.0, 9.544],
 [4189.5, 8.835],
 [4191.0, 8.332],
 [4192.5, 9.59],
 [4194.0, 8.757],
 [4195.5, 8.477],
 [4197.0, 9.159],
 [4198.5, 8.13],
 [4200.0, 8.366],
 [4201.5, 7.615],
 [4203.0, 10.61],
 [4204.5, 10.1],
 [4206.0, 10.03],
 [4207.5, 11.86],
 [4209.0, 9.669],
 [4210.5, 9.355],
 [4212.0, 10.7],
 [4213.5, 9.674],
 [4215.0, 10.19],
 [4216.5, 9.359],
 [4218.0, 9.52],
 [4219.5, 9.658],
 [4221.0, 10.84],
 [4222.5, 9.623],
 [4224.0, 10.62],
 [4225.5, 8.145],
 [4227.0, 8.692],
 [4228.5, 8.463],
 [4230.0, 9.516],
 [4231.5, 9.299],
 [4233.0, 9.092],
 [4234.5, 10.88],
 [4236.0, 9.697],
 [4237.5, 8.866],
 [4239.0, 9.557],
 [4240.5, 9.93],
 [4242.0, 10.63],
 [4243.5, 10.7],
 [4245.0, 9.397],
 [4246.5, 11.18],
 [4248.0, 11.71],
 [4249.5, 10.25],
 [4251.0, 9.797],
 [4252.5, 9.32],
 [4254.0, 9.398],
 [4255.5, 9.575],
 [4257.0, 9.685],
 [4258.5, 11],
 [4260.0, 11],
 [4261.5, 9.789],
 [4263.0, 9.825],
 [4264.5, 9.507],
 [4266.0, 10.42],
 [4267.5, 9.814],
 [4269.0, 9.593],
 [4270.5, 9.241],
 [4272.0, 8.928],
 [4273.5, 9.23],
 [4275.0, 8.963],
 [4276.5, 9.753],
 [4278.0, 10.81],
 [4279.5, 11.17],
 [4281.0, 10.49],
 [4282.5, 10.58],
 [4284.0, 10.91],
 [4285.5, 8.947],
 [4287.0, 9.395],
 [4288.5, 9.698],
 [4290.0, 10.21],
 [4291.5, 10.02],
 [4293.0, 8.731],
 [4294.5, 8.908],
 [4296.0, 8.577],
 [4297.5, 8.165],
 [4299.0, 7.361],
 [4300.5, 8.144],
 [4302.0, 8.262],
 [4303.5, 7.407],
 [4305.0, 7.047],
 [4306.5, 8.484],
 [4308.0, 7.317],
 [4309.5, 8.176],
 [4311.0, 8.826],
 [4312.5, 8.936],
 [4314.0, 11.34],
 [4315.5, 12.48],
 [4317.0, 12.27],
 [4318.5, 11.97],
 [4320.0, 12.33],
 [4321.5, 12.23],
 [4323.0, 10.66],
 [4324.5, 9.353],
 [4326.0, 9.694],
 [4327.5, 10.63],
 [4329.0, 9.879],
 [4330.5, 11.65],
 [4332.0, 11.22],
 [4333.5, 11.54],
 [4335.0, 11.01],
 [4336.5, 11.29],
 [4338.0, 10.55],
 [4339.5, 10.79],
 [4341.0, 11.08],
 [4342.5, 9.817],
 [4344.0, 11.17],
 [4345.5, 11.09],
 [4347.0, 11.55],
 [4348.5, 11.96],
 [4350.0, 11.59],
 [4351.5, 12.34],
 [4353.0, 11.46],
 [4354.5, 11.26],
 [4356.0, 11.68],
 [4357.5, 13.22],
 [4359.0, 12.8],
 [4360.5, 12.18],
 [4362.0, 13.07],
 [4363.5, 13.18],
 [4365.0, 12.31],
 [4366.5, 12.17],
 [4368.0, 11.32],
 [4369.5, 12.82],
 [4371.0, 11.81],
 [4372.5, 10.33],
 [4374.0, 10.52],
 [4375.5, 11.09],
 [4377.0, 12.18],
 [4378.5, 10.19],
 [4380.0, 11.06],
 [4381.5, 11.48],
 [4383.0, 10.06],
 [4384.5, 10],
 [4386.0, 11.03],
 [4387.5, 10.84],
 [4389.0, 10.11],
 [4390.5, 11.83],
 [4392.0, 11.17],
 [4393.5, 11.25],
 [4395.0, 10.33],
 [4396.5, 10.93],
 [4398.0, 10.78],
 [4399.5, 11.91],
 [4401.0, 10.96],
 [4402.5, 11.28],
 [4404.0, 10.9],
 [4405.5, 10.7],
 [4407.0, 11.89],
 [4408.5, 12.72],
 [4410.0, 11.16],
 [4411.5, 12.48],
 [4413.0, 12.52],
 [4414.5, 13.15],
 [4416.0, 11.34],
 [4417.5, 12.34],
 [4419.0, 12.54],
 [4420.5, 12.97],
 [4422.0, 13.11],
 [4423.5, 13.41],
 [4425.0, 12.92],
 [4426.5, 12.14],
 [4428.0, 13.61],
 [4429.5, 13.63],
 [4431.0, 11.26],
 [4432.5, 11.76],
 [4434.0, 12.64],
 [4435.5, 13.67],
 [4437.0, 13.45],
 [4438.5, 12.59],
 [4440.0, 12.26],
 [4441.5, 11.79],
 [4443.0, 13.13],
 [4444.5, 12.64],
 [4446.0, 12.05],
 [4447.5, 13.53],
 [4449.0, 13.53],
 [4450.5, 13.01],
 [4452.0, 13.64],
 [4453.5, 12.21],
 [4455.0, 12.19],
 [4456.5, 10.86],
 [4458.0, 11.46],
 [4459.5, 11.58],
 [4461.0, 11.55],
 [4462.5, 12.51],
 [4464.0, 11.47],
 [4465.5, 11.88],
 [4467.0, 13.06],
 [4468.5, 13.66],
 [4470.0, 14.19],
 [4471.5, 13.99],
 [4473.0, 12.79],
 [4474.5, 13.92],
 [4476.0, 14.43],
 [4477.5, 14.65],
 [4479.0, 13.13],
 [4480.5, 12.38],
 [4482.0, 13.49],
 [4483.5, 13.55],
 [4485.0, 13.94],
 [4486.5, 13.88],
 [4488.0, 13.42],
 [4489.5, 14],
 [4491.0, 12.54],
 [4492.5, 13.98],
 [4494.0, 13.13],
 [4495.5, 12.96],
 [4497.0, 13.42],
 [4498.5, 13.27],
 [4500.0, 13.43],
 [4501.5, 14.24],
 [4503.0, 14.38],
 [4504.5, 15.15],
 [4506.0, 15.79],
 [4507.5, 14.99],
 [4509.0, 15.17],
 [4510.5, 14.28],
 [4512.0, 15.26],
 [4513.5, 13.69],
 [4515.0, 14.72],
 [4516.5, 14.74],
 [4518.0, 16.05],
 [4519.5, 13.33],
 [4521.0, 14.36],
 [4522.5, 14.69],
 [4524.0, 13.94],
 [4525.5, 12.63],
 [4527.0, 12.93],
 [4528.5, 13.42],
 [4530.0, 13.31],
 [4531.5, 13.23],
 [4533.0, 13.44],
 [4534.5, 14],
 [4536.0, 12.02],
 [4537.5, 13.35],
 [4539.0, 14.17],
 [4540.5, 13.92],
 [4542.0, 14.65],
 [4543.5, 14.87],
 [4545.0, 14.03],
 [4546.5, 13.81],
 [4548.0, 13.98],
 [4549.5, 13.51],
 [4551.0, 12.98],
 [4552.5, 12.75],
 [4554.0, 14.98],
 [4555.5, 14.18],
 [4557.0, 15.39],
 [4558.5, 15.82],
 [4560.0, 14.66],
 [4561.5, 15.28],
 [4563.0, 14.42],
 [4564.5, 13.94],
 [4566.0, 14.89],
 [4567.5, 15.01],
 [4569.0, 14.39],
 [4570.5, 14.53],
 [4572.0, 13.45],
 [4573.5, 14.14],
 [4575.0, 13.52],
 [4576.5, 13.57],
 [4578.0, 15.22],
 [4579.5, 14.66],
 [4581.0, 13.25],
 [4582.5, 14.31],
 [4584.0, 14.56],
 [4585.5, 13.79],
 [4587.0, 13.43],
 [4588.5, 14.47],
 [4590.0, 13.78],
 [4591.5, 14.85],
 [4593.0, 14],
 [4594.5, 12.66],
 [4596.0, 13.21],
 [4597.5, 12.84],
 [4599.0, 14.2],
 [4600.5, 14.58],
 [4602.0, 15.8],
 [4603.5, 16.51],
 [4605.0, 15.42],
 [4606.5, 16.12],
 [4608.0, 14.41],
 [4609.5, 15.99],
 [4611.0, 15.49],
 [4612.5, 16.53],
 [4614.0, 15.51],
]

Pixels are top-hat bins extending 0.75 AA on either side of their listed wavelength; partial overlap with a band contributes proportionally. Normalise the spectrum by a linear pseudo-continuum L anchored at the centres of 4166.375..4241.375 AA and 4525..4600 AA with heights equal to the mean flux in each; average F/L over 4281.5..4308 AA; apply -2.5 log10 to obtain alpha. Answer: 0.18 mag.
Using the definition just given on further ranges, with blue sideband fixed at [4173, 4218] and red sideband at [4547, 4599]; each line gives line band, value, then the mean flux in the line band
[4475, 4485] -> -0.06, 13.6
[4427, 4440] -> -0.04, 12.8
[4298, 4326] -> 0.12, 9.58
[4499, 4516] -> -0.11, 14.6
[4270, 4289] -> 0.05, 9.87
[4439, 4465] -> 0.02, 12.3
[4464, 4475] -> -0.04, 13.2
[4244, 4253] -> -0.05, 10.3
